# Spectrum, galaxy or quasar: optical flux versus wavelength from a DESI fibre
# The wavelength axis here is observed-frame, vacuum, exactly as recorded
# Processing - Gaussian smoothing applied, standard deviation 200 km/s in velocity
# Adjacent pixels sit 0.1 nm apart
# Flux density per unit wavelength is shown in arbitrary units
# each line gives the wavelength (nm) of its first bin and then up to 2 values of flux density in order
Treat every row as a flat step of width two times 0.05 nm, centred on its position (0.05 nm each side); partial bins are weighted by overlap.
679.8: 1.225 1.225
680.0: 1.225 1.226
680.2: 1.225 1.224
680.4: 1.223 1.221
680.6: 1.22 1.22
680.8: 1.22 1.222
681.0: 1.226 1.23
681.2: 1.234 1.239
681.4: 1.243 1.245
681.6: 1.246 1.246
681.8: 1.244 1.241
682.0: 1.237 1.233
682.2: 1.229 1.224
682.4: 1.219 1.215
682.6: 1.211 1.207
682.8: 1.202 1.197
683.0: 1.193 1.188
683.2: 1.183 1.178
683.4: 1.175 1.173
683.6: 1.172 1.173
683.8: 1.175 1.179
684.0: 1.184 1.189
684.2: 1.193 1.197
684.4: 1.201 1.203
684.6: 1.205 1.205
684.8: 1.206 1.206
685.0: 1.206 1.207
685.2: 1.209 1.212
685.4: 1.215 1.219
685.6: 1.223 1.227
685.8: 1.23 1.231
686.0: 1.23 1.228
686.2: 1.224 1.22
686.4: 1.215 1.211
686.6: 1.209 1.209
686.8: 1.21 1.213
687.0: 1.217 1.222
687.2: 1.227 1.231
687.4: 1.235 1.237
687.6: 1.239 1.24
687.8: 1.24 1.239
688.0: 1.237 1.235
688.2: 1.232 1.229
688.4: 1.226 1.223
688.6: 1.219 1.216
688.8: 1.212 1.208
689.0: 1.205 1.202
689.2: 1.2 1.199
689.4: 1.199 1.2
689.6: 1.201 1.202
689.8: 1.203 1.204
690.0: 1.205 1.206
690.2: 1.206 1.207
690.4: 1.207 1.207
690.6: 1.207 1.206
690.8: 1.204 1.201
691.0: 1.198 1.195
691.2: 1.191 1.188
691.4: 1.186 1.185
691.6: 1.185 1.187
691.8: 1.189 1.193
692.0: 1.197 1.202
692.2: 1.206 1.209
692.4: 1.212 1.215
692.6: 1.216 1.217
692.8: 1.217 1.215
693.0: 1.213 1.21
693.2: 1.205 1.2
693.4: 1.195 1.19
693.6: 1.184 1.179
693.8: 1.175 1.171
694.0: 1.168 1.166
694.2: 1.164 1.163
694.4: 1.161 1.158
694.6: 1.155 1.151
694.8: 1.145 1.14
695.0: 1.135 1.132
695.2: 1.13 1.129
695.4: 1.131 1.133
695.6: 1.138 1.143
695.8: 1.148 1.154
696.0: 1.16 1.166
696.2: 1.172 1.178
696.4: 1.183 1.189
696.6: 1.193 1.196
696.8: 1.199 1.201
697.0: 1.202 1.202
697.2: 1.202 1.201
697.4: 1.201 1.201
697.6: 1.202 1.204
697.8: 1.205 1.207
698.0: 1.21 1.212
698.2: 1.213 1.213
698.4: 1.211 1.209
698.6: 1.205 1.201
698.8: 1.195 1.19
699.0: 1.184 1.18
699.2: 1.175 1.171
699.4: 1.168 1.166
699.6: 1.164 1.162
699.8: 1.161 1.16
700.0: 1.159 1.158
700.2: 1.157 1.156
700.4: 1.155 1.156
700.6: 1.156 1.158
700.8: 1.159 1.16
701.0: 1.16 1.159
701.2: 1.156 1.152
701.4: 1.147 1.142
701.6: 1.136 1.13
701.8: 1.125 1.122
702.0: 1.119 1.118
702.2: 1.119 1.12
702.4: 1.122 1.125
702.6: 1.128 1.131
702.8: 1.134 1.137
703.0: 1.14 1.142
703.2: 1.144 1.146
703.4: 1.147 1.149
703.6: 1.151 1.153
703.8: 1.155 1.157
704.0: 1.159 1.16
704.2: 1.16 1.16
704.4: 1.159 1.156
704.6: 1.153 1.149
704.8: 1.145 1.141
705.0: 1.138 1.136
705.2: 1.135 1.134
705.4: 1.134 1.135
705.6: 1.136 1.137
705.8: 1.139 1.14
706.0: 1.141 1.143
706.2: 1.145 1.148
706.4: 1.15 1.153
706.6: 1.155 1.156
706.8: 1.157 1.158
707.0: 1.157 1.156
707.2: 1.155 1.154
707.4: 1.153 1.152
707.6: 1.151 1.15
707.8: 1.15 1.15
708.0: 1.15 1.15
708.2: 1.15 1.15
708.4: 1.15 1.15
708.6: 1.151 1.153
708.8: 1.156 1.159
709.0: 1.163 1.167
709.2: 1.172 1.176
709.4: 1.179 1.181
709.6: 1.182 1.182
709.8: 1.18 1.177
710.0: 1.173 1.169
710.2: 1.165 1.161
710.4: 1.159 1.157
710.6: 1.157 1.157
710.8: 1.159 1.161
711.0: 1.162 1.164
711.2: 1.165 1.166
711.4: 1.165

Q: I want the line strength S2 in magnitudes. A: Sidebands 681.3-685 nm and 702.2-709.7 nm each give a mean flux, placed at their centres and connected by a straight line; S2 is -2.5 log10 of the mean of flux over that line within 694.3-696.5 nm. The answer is 0.02 mag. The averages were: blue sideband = 1.21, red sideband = 1.15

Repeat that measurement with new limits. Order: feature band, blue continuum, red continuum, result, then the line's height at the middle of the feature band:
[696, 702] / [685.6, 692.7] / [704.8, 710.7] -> 0.00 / 1.18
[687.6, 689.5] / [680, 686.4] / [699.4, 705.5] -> -0.02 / 1.19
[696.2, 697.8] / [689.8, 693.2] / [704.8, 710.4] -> -0.01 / 1.19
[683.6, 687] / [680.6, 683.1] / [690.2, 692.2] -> 0.01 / 1.21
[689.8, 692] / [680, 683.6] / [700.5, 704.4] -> -0.01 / 1.19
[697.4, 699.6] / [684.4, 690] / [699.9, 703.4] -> -0.03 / 1.16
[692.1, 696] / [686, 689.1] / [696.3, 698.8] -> 0.03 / 1.21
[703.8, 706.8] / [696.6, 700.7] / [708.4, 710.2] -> 0.03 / 1.18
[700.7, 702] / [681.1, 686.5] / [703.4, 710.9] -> 0.02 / 1.17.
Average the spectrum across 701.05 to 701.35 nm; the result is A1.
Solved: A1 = 1.16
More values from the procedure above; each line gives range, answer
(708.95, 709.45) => 1.17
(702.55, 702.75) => 1.13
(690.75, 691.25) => 1.2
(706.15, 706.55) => 1.15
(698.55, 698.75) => 1.2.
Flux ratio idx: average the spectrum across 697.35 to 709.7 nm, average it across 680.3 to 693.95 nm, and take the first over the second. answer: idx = 0.96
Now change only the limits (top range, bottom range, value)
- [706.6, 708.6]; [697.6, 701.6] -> 0.98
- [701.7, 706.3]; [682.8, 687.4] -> 0.95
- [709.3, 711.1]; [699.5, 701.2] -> 1.01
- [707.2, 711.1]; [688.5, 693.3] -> 0.96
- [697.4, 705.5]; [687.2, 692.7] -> 0.96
